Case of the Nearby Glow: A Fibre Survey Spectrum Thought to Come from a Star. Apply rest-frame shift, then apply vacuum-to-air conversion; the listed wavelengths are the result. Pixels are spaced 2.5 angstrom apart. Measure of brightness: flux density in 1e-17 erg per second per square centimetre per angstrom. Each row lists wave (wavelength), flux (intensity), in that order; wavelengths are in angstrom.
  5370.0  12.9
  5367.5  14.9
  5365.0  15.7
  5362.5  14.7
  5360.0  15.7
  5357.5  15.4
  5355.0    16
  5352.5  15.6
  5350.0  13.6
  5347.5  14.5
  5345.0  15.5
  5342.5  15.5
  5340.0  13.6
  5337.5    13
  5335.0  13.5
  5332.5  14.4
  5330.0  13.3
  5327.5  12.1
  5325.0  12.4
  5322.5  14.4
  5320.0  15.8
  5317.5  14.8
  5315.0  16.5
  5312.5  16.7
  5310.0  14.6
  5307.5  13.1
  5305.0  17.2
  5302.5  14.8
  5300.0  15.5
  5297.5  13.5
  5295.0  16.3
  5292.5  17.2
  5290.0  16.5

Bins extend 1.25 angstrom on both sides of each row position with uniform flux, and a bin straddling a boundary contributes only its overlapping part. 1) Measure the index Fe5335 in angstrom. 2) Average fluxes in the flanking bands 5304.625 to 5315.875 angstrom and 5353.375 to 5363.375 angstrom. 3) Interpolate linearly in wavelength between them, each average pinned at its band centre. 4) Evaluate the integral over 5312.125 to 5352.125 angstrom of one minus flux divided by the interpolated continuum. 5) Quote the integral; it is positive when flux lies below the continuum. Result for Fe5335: 3.0 angstrom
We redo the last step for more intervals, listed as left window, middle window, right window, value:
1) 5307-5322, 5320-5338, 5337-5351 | 1.7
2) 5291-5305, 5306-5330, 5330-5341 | 0.2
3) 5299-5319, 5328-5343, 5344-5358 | 1.5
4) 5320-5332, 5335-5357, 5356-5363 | -0.1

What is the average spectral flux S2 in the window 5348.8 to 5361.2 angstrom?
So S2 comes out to 15.3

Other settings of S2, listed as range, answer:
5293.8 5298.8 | 14.9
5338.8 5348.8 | 14.8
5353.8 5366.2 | 15.5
